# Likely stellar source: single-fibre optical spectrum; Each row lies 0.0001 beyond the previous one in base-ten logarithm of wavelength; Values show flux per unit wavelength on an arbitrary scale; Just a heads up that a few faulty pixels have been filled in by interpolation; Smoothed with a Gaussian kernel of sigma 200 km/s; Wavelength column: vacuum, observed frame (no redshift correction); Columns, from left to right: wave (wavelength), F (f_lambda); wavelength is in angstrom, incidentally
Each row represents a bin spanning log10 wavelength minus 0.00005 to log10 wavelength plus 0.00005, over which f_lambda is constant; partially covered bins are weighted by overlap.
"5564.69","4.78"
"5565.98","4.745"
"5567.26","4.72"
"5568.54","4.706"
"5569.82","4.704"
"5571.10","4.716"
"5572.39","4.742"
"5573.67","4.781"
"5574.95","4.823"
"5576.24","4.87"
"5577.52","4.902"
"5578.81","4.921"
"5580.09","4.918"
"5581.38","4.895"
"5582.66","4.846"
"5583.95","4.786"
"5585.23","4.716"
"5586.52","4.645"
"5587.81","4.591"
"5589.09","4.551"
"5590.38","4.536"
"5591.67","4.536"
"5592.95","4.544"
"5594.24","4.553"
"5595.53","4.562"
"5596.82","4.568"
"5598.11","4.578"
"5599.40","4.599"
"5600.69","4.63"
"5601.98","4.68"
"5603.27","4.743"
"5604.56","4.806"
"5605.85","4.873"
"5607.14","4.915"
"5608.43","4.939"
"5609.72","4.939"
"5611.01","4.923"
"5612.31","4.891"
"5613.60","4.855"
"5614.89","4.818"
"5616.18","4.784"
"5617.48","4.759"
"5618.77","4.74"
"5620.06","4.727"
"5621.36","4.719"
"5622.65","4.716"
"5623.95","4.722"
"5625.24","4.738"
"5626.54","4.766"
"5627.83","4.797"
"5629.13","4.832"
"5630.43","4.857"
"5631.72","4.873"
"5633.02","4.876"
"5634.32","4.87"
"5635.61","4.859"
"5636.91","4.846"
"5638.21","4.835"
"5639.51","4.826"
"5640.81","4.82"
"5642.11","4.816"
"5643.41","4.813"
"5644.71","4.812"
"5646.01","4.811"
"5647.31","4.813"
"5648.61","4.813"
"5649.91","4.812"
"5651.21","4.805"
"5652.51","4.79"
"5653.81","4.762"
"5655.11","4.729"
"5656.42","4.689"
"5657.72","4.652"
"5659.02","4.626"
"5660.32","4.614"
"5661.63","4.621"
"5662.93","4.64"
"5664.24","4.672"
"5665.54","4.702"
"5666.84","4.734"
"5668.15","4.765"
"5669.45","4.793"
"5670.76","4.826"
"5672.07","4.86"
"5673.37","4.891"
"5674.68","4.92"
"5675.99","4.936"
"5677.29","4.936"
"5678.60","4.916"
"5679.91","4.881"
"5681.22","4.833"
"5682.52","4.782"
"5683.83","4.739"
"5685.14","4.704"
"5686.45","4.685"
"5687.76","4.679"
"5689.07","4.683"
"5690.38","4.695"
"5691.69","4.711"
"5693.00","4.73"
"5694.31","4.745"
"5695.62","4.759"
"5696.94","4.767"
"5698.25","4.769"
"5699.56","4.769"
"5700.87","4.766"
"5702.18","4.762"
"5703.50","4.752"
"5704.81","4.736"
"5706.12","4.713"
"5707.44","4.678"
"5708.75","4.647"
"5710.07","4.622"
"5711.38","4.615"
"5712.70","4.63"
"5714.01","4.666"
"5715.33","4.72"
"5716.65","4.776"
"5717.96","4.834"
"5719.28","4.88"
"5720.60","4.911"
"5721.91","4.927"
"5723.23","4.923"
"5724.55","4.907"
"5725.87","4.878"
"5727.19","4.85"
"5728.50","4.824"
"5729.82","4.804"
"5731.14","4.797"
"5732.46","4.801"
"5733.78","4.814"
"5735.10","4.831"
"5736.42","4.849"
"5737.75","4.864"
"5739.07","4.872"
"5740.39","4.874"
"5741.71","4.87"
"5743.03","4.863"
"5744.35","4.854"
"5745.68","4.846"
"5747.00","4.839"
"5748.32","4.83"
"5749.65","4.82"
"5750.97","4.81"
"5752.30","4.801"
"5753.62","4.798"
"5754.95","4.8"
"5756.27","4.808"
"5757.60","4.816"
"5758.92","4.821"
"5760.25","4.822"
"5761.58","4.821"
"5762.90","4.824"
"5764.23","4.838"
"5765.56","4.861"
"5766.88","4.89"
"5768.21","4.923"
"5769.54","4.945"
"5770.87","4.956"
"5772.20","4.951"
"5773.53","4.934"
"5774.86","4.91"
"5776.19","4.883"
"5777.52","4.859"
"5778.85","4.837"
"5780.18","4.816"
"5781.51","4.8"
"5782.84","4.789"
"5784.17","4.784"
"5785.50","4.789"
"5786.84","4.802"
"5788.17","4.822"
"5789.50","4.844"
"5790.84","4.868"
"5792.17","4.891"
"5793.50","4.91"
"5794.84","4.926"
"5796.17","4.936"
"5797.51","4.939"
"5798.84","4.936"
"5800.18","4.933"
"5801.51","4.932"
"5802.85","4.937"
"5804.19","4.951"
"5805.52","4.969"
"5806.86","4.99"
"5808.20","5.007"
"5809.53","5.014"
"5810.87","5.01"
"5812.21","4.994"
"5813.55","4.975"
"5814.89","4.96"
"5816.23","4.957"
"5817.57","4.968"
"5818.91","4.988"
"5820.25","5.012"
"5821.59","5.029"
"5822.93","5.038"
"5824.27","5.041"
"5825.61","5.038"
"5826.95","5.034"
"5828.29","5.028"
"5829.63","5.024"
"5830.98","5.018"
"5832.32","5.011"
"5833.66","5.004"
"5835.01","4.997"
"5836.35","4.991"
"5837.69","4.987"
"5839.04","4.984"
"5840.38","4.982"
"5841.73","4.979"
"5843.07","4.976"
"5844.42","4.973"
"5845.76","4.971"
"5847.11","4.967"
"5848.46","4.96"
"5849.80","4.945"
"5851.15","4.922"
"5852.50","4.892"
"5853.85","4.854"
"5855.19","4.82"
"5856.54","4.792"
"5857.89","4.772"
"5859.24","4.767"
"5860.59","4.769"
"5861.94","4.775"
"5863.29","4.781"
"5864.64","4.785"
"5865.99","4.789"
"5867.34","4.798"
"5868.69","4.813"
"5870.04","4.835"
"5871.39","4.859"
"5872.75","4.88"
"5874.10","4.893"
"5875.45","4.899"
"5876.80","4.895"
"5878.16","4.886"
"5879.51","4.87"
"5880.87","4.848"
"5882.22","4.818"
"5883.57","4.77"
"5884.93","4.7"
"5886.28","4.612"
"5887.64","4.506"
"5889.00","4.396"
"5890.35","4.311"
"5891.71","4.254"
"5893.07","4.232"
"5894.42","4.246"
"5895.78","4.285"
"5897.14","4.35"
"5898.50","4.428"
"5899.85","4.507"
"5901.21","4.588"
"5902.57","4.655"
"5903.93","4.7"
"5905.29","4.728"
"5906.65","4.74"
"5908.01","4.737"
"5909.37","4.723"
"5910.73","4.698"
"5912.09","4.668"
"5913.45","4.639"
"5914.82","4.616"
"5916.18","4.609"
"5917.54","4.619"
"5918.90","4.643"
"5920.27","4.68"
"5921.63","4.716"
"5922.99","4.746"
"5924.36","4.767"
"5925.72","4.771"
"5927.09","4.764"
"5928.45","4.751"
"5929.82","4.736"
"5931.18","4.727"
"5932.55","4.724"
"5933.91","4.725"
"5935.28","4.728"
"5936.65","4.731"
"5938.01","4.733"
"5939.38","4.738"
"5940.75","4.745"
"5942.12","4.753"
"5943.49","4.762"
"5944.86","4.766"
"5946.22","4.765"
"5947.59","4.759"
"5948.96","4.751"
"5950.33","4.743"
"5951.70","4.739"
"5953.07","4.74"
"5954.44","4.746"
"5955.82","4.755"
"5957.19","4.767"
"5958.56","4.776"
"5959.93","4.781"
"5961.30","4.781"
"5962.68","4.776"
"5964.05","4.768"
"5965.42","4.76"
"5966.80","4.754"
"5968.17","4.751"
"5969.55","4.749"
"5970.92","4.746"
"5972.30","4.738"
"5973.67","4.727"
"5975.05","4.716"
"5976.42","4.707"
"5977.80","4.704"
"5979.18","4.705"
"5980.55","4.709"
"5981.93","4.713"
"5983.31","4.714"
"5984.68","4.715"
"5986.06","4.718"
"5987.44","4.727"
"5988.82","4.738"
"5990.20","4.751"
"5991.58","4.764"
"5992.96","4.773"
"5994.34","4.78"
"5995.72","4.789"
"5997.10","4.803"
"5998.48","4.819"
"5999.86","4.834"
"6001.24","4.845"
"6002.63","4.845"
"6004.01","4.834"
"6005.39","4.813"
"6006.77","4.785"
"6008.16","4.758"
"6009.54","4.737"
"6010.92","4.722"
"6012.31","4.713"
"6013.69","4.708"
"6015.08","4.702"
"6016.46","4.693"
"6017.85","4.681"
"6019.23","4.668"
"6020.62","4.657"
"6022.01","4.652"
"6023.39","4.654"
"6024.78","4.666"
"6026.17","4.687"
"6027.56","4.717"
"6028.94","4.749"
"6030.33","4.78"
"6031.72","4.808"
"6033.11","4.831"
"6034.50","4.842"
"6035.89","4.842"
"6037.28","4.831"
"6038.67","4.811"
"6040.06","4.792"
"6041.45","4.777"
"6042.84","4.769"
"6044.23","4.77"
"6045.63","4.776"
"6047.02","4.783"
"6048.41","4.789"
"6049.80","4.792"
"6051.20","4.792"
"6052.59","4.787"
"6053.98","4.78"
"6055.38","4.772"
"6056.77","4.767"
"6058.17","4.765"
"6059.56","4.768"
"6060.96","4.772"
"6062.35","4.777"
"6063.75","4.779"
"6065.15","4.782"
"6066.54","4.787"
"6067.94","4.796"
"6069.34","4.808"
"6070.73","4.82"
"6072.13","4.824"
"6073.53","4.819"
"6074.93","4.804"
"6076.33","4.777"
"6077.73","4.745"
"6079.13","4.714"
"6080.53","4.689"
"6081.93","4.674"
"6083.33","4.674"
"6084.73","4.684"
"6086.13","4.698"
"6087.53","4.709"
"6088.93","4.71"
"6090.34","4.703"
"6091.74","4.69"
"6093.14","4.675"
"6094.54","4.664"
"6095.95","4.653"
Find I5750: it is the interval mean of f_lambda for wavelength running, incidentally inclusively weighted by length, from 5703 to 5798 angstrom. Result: 4.83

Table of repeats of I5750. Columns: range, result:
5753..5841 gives 4.92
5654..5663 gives 4.66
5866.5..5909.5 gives 4.65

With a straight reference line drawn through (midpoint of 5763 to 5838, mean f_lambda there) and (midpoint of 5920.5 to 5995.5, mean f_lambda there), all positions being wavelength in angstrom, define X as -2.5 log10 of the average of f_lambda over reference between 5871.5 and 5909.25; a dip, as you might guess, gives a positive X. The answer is 0.05 mag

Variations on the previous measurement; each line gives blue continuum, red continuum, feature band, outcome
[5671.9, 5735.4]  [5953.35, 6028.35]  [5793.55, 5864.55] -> -0.041 mag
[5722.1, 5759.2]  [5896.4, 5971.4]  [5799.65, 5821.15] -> -0.041 mag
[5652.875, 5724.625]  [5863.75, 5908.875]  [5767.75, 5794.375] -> -0.035 mag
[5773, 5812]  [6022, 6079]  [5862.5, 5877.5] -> 0.005 mag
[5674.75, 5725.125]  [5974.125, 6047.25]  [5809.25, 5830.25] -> -0.054 mag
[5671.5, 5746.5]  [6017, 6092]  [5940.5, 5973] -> 0.002 mag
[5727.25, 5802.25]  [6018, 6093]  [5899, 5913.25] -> 0.031 mag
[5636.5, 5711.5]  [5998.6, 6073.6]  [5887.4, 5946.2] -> 0.032 mag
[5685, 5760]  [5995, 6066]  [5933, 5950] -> 0.006 mag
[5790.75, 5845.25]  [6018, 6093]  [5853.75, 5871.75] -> 0.031 mag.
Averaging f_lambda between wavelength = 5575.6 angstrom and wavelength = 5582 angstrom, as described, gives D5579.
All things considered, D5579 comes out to 4.9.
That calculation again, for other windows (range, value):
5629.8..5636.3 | 4.87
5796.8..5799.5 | 4.94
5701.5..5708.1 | 4.73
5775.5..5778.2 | 4.87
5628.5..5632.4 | 4.85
